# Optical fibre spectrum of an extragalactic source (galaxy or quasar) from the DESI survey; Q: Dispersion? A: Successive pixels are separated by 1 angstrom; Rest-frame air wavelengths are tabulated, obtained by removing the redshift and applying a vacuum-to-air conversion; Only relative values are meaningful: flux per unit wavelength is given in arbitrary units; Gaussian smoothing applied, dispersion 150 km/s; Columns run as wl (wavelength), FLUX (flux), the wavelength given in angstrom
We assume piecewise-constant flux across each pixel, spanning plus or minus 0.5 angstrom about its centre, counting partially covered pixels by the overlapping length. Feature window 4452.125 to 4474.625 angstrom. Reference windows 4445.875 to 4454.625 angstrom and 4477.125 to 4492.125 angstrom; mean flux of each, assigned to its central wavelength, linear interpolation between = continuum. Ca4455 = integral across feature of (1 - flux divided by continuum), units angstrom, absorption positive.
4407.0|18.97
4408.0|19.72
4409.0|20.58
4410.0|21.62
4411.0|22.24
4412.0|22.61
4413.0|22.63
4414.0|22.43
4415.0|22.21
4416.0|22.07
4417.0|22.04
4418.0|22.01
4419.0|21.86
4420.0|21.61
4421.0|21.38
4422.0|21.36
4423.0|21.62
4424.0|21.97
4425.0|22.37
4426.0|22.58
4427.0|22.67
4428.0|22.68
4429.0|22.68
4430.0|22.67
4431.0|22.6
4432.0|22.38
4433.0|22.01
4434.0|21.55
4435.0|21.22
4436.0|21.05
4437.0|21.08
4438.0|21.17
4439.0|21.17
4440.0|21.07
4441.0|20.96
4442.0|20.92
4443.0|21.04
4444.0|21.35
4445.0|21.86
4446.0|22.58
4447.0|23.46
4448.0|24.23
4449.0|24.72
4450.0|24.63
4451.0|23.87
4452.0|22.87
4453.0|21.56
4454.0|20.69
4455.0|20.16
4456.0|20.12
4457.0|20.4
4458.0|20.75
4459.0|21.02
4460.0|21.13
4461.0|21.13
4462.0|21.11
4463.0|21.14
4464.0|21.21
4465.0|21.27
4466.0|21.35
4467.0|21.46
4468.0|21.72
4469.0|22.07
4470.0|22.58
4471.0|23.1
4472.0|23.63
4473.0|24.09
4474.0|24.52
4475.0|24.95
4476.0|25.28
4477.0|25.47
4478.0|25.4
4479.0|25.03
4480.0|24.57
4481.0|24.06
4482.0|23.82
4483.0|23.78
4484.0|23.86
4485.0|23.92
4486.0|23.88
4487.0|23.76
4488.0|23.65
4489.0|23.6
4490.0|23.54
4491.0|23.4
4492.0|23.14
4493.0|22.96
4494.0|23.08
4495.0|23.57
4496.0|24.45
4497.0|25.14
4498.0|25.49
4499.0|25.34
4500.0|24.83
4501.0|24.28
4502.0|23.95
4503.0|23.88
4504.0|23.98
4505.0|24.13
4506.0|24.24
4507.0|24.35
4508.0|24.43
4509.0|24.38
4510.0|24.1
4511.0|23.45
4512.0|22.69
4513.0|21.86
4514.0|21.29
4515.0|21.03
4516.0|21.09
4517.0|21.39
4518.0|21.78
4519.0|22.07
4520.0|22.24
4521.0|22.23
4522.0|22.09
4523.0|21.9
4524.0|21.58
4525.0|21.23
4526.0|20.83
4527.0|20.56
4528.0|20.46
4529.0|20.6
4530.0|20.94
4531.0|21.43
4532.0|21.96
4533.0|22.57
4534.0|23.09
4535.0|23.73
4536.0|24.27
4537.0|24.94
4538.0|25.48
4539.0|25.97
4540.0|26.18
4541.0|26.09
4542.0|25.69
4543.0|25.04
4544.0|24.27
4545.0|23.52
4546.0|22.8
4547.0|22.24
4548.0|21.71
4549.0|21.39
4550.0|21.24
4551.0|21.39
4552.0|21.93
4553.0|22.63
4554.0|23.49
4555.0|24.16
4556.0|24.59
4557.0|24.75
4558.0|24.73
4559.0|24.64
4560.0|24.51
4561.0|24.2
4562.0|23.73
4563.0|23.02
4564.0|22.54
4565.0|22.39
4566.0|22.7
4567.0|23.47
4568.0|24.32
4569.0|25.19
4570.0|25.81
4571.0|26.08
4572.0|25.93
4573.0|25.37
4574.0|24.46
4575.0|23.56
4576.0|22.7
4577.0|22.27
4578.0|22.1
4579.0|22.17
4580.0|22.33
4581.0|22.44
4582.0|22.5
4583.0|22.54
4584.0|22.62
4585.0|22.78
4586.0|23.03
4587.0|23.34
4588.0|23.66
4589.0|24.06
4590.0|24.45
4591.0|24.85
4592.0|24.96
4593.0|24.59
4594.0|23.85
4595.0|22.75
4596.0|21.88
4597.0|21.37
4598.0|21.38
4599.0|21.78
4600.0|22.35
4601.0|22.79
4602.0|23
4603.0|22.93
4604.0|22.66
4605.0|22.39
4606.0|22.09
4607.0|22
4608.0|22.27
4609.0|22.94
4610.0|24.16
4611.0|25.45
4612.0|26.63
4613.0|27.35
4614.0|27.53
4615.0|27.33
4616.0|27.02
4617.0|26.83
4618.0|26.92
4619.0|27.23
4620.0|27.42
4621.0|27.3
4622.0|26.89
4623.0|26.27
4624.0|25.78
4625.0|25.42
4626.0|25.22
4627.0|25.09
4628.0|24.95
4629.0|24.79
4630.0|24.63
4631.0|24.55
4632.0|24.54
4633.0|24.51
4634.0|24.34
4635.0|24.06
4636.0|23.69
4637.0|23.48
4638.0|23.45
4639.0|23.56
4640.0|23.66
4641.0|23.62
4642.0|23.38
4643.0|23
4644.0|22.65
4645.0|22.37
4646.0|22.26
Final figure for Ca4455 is 1.7 angstrom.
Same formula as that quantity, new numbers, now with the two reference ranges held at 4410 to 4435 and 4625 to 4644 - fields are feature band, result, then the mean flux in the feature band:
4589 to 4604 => 0.44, 23.1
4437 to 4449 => 0.24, 21.9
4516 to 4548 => 0.48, 22.8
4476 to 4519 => -1.64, 23.7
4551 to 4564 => -0.17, 23.7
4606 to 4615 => -0.33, 24.8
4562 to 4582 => -0.04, 23.6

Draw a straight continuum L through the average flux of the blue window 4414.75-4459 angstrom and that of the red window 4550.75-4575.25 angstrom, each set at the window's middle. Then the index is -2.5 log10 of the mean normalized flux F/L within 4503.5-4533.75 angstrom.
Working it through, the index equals 0.05 mag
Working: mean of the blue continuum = 21.9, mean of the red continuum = 24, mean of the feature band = 22.2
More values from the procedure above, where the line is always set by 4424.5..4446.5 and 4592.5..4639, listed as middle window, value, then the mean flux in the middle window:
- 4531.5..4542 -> -0.05 mag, 24.5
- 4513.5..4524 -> 0.06 mag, 21.7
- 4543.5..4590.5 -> 0.02 mag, 23.4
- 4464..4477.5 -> -0.04 mag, 23.1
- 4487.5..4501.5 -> -0.06 mag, 24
